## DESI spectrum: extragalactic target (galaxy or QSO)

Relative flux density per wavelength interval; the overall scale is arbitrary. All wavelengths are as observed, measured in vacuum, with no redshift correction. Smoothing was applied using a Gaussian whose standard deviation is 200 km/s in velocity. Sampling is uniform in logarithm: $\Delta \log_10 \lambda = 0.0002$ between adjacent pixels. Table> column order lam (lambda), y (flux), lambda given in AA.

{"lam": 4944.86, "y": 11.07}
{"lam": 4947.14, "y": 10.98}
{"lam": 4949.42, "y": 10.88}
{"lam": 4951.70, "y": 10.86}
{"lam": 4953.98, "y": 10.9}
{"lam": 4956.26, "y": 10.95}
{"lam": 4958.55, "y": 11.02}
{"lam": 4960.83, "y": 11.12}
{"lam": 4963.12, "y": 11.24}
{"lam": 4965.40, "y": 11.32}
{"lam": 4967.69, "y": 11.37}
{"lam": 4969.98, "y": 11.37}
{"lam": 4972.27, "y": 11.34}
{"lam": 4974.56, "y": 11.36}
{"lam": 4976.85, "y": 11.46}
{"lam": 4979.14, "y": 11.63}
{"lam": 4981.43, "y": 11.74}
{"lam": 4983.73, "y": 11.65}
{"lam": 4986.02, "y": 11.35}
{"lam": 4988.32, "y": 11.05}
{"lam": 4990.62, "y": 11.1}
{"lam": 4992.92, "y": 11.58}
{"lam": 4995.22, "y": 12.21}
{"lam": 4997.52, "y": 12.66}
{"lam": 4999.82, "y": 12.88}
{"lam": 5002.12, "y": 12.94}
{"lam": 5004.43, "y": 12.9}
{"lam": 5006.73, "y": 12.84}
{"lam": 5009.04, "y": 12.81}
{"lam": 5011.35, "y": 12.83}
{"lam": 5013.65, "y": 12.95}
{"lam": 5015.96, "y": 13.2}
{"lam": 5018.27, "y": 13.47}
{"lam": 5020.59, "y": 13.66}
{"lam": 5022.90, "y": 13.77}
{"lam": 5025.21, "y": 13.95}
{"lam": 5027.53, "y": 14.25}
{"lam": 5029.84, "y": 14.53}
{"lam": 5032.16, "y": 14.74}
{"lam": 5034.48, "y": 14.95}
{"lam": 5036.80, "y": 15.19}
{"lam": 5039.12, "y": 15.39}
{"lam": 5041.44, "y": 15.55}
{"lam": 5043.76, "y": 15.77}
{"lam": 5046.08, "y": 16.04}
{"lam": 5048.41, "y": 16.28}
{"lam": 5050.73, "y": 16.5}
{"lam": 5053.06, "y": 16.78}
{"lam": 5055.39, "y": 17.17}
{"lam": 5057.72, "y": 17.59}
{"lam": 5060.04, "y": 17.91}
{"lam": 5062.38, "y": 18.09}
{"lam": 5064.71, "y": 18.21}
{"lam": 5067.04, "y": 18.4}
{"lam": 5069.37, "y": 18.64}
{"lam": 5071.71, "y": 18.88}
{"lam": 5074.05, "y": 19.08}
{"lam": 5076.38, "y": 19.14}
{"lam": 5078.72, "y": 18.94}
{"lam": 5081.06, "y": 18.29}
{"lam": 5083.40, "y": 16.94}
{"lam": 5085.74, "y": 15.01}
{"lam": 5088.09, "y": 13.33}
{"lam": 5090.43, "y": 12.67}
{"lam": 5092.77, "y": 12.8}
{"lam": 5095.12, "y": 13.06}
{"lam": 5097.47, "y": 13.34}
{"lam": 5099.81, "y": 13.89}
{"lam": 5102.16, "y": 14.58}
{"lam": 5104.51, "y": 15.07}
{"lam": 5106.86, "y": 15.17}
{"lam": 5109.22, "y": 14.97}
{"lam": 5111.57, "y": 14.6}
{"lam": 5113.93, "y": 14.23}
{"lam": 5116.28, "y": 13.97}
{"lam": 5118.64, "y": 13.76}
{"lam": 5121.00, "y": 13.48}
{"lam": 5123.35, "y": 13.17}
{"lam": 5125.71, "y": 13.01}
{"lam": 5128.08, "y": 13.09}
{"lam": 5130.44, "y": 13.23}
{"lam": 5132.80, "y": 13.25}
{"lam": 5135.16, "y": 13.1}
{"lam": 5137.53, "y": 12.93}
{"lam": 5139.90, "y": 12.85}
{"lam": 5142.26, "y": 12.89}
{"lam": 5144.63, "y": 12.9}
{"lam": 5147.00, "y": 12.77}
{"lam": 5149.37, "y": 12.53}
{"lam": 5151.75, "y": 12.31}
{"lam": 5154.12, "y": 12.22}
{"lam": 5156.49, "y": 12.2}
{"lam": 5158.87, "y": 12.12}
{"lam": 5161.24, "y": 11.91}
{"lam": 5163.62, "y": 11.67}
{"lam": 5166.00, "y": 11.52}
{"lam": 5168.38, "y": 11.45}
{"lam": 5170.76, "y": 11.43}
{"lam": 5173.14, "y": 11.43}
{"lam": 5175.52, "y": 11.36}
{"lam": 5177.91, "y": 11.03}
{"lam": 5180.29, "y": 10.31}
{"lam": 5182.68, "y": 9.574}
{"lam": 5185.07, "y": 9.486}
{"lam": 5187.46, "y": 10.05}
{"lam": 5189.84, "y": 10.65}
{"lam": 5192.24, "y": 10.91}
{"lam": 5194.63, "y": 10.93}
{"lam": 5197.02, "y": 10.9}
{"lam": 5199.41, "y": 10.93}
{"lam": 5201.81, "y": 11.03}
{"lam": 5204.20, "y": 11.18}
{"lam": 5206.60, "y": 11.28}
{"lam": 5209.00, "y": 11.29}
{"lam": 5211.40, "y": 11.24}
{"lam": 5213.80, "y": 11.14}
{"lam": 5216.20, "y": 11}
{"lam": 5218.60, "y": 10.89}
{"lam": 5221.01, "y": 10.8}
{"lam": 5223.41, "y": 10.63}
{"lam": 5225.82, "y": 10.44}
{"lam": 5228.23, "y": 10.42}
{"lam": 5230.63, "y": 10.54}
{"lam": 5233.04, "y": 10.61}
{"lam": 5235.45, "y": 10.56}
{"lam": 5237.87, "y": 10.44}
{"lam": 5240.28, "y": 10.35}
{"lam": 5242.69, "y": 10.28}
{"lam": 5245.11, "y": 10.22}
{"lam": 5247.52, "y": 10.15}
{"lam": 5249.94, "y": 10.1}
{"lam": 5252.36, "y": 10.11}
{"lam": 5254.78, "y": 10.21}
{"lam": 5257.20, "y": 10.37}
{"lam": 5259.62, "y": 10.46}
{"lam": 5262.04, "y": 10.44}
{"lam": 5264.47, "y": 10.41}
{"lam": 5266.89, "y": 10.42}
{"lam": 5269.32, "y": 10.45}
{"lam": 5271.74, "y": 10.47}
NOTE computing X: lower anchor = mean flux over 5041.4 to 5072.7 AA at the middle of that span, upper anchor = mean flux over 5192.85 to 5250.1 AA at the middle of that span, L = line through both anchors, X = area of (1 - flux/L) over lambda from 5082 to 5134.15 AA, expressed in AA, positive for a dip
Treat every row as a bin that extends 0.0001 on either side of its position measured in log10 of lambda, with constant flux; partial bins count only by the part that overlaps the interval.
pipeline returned 4.5 AA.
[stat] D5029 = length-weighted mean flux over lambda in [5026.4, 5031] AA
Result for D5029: 14.4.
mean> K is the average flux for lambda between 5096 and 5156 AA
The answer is 13.5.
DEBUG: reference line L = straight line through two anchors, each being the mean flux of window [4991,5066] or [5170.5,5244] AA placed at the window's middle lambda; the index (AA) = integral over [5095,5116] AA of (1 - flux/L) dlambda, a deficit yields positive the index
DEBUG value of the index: -2.3 AA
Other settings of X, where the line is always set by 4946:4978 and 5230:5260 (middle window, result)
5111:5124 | -3.84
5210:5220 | -0.62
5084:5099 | -3.81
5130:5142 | -2.71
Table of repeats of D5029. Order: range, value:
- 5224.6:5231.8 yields 10.5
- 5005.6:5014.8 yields 12.9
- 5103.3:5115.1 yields 14.8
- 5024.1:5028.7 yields 14.1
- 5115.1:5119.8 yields 13.9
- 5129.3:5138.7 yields 13.1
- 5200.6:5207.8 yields 11.2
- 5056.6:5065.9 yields 18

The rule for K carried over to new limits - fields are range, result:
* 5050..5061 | 17.2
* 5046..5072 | 17.6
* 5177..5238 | 10.7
